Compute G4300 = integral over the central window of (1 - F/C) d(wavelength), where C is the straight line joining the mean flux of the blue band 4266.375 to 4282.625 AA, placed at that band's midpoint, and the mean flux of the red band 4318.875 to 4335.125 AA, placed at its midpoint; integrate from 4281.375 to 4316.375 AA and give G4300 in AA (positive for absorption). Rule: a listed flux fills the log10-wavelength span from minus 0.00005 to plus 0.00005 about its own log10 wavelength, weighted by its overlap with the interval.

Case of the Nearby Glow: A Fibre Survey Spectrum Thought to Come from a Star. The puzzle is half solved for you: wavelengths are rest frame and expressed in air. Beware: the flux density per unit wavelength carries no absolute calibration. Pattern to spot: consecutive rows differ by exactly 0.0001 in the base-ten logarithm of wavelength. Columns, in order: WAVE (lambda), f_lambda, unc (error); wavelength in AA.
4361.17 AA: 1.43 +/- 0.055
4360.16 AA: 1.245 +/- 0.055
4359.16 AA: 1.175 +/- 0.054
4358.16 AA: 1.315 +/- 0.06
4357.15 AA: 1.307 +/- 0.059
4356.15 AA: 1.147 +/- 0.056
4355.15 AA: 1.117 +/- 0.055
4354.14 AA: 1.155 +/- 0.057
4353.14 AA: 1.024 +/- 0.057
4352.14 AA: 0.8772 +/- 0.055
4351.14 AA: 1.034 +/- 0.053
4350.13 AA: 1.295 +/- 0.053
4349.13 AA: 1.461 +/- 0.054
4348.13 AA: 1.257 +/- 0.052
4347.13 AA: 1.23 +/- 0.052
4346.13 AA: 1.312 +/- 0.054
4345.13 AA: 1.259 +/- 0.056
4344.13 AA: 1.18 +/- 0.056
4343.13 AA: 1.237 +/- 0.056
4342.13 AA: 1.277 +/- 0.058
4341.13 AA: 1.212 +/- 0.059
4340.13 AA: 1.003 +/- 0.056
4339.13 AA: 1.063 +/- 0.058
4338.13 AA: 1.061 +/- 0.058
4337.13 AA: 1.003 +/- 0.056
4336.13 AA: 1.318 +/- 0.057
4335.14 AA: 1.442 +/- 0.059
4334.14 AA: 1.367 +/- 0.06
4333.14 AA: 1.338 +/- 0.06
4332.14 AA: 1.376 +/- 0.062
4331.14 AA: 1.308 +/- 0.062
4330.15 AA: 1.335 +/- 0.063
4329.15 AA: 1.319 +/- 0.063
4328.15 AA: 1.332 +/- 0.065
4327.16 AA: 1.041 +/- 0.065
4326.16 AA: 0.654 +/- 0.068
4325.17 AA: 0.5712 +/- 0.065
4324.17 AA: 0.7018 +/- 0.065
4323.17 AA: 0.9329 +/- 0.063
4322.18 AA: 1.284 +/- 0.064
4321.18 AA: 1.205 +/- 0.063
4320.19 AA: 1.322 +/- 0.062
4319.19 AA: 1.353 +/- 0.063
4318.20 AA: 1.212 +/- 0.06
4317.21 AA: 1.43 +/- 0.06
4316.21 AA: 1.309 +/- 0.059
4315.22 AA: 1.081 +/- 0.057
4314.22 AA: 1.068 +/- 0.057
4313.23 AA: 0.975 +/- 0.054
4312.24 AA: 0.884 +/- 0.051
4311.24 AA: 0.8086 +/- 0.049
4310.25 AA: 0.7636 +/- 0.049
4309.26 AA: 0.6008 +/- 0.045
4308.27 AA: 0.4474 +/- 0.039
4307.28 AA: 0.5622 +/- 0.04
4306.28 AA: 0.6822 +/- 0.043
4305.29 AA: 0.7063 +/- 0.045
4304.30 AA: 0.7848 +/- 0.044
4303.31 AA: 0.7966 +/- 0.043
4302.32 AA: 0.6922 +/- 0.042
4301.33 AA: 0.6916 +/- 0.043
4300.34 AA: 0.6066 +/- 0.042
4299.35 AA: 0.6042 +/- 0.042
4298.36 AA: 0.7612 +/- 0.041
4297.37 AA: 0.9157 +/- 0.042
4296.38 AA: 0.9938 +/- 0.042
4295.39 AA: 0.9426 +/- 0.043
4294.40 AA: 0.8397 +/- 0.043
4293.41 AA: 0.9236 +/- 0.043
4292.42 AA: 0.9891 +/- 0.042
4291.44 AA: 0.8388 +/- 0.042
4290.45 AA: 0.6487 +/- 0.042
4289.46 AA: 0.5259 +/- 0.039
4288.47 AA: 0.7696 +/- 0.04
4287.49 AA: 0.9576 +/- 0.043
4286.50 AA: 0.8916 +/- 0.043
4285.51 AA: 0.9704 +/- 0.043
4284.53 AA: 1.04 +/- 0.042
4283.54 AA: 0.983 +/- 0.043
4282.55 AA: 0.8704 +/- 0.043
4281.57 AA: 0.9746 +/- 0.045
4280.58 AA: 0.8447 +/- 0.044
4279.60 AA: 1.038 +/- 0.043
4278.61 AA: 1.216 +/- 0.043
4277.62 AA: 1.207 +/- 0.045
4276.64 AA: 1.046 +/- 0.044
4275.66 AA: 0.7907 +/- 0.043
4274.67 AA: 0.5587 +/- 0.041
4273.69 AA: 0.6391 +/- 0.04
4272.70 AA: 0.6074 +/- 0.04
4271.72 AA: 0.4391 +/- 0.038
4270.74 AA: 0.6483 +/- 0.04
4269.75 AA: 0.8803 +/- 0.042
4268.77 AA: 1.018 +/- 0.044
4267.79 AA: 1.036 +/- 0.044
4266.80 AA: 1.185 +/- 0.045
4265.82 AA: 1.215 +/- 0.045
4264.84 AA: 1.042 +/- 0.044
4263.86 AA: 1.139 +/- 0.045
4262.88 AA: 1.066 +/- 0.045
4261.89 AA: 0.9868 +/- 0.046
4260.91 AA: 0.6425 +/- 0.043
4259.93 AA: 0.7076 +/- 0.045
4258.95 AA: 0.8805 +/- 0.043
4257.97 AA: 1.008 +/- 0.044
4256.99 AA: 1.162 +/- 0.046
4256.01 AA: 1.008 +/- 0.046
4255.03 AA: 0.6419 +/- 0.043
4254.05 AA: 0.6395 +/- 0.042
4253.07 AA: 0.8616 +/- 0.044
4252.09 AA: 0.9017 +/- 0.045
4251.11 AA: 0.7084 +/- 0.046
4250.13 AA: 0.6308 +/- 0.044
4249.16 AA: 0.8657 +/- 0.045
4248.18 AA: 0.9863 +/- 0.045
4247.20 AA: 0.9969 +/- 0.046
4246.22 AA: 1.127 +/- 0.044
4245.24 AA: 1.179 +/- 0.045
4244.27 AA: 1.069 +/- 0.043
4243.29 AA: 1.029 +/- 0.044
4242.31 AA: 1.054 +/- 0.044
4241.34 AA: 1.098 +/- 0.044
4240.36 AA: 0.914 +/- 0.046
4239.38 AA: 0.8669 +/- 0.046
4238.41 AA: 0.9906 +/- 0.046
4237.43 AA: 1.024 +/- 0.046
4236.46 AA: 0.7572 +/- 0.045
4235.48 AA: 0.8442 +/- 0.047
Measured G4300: 6.3 AA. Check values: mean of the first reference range 0.881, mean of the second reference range 1.16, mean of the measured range 0.825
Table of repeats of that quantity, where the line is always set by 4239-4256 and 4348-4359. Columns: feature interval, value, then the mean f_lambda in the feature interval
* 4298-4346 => 3.6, 1.02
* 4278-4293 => 1.5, 0.906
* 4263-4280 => 0.9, 0.926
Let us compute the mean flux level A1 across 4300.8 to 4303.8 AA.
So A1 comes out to 0.726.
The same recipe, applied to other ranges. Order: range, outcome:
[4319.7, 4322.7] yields 1.27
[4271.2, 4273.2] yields 0.526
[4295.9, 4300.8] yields 0.777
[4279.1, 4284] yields 0.942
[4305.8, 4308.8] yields 0.563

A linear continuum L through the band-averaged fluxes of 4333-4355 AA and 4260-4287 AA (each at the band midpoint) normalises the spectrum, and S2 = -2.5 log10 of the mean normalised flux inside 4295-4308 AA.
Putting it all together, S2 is 0.35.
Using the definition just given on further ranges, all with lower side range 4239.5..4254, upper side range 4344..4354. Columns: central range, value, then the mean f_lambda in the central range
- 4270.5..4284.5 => 0.19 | 0.857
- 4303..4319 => 0.23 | 0.892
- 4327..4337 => -0.14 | 1.32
